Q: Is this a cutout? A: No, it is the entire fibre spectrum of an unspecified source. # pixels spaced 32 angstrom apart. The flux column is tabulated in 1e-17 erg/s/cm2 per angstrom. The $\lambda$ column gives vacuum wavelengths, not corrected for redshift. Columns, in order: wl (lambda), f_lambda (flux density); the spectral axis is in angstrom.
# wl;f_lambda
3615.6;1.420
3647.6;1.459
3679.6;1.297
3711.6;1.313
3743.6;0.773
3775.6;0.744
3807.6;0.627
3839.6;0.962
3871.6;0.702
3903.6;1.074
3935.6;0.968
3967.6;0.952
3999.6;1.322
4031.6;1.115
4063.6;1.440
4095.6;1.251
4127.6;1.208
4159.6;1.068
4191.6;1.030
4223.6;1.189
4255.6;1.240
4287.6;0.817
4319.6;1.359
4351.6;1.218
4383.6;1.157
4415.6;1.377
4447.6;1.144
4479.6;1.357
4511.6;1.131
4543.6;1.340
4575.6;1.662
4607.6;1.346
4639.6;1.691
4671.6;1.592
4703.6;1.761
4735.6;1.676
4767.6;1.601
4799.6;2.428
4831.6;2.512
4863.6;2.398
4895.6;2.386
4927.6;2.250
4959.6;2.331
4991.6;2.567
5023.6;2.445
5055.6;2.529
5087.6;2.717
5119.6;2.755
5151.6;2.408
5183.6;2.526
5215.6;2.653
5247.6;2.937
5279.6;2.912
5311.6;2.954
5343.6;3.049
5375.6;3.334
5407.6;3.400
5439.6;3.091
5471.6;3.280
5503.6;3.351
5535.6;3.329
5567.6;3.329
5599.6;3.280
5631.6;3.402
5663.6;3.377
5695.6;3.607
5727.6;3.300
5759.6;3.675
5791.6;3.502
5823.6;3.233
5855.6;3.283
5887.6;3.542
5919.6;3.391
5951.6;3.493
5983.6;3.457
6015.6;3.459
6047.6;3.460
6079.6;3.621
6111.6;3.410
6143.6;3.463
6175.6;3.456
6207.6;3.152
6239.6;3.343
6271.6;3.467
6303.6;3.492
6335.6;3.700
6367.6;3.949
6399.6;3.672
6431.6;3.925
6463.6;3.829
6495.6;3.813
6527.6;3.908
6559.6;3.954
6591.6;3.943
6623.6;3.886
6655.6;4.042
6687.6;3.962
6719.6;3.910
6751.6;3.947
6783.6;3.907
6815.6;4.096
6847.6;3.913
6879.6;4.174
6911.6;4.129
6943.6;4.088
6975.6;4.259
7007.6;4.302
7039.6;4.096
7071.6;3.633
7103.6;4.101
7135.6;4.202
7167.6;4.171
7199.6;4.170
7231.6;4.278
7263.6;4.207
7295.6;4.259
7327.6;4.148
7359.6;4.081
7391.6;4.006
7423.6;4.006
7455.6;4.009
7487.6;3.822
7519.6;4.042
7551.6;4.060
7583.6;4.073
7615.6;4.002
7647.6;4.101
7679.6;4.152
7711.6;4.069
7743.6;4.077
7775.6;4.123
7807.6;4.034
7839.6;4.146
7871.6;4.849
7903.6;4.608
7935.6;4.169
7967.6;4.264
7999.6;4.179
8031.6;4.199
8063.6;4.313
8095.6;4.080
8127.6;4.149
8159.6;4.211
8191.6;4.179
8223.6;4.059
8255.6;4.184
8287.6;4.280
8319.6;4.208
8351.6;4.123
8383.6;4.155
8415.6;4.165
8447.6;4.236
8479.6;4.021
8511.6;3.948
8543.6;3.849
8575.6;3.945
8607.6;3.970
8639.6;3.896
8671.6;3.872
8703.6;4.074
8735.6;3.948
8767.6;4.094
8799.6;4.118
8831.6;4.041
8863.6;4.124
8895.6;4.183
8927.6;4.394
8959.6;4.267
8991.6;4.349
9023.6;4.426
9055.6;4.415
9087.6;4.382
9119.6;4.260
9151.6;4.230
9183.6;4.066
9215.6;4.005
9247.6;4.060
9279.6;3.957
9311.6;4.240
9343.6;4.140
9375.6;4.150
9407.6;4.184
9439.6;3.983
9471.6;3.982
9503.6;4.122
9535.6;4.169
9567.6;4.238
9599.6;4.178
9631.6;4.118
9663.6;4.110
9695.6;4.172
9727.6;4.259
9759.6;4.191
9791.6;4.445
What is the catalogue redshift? 0.20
